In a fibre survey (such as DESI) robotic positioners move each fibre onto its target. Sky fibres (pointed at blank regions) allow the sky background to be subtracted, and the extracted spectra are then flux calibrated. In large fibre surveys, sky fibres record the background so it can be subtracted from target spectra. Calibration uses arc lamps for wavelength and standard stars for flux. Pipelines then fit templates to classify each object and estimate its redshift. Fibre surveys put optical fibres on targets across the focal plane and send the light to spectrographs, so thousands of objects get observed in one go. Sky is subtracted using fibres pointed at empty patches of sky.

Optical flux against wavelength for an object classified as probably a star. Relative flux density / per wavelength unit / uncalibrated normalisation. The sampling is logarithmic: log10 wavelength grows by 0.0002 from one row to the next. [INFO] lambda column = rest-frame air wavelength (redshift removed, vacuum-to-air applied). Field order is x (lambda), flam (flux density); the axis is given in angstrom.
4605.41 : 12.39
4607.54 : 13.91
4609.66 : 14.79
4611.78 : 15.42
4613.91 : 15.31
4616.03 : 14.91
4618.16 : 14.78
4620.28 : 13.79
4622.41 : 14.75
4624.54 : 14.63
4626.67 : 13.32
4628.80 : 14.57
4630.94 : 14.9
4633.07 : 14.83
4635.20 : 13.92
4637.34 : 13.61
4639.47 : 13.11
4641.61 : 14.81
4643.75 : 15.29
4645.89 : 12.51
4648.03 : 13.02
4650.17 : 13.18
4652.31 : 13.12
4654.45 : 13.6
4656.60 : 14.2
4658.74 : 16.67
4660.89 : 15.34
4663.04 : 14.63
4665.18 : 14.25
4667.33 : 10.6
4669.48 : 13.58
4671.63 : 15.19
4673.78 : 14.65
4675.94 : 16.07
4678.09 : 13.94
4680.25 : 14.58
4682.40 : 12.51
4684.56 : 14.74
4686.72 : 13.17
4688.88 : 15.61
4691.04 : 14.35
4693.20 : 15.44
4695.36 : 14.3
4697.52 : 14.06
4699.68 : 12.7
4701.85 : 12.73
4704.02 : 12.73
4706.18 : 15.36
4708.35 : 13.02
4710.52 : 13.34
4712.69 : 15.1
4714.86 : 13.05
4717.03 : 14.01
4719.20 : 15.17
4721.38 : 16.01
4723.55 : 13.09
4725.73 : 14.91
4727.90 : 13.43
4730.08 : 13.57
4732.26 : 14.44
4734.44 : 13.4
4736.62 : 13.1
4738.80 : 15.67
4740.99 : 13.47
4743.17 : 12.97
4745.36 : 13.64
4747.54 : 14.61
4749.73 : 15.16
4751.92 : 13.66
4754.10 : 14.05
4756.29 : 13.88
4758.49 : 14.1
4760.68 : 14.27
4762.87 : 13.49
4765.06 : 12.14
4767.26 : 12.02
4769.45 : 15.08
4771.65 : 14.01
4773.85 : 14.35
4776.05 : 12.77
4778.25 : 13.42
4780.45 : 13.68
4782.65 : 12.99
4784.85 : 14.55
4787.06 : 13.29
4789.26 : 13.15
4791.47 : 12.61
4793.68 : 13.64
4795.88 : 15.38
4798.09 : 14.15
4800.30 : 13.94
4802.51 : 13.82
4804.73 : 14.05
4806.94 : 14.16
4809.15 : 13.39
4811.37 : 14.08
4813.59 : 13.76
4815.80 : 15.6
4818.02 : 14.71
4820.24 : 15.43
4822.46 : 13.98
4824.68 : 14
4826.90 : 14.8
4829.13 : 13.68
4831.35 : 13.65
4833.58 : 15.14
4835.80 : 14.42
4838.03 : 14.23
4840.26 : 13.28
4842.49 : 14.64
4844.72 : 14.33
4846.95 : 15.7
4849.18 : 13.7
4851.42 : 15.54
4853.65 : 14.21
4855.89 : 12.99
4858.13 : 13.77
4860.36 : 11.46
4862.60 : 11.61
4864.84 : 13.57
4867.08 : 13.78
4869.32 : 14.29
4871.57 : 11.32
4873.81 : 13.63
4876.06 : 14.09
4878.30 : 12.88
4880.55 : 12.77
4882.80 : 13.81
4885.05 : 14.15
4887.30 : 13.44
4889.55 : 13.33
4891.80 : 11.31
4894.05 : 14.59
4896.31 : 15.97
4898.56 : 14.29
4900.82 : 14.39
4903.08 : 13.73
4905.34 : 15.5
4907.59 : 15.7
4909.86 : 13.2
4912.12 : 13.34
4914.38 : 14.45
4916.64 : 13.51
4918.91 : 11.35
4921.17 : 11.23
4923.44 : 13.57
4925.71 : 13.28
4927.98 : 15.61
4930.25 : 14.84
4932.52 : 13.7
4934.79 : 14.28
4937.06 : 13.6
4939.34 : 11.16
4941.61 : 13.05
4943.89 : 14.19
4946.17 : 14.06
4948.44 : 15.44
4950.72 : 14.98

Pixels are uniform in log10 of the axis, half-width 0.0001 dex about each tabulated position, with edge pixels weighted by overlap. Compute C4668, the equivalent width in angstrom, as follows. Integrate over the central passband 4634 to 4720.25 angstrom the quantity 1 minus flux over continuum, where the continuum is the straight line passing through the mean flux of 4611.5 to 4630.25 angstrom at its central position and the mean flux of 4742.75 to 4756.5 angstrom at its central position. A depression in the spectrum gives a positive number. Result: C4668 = 1.90 angstrom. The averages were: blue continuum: 14.6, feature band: 14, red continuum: 14.1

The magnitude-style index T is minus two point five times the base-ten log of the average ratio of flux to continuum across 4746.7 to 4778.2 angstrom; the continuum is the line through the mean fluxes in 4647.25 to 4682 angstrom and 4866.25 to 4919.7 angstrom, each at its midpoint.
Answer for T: 0.012 mag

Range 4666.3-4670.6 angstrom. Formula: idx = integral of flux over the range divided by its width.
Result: 12.1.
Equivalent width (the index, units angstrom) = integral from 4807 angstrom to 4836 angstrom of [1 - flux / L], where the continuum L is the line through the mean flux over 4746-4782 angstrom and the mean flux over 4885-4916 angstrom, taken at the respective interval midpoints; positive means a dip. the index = -0.9 angstrom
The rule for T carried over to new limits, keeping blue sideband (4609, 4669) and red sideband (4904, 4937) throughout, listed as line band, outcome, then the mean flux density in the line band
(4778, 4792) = 0.05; 13.4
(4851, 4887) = 0.04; 13.3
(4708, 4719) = 0.02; 13.9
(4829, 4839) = -0.03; 14.3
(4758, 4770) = 0.05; 13.4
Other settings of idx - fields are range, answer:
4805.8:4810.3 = 13.8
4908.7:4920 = 13.2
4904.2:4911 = 14.8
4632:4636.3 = 14.4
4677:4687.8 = 13.8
